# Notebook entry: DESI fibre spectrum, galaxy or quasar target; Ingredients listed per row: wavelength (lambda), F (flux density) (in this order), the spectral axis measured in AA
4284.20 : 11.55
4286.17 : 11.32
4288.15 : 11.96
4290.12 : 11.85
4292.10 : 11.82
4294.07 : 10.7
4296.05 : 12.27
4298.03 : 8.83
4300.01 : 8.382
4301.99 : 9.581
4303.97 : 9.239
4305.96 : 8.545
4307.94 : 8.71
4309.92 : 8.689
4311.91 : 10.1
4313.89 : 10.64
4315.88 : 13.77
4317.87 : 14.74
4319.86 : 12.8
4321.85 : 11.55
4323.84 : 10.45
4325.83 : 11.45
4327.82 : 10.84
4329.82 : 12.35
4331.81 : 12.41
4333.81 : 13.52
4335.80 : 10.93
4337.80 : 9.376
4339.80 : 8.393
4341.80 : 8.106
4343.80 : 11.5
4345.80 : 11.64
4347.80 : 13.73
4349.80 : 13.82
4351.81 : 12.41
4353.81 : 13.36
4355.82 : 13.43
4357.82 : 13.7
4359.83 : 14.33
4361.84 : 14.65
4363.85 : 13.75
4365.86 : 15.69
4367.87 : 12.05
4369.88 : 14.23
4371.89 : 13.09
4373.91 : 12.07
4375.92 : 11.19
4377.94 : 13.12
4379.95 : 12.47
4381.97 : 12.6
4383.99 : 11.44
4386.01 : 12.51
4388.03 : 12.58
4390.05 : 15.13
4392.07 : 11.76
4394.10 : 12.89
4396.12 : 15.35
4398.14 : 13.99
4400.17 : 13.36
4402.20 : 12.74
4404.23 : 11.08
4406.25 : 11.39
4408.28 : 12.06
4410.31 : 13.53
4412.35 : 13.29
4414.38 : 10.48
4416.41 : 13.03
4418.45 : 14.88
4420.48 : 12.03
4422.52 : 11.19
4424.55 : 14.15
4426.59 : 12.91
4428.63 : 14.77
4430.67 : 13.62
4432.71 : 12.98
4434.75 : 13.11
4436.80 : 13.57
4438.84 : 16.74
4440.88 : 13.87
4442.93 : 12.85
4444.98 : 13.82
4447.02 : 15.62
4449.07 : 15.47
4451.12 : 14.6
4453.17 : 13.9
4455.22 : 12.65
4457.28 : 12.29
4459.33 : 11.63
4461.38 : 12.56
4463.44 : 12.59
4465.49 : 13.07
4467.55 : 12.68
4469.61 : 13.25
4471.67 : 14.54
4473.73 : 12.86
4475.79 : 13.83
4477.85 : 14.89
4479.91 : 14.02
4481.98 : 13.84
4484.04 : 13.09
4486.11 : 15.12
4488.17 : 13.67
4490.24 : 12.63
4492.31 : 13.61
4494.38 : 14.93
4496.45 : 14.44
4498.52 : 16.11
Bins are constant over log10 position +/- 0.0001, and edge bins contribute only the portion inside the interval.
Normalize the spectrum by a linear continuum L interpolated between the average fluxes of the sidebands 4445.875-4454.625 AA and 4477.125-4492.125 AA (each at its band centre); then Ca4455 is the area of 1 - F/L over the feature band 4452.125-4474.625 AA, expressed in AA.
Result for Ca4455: 2.4 AA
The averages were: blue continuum 14.8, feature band 12.9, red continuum 13.9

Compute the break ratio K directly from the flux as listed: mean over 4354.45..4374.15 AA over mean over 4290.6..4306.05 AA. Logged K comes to 1.4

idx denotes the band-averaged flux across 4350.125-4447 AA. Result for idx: 13.2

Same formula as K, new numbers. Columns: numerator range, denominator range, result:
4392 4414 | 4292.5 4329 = 1.20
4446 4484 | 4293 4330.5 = 1.27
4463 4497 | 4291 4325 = 1.29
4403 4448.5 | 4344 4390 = 1.01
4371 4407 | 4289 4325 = 1.19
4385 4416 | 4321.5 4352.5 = 1.12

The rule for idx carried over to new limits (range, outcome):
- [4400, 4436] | 12.8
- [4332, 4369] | 12.5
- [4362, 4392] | 13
